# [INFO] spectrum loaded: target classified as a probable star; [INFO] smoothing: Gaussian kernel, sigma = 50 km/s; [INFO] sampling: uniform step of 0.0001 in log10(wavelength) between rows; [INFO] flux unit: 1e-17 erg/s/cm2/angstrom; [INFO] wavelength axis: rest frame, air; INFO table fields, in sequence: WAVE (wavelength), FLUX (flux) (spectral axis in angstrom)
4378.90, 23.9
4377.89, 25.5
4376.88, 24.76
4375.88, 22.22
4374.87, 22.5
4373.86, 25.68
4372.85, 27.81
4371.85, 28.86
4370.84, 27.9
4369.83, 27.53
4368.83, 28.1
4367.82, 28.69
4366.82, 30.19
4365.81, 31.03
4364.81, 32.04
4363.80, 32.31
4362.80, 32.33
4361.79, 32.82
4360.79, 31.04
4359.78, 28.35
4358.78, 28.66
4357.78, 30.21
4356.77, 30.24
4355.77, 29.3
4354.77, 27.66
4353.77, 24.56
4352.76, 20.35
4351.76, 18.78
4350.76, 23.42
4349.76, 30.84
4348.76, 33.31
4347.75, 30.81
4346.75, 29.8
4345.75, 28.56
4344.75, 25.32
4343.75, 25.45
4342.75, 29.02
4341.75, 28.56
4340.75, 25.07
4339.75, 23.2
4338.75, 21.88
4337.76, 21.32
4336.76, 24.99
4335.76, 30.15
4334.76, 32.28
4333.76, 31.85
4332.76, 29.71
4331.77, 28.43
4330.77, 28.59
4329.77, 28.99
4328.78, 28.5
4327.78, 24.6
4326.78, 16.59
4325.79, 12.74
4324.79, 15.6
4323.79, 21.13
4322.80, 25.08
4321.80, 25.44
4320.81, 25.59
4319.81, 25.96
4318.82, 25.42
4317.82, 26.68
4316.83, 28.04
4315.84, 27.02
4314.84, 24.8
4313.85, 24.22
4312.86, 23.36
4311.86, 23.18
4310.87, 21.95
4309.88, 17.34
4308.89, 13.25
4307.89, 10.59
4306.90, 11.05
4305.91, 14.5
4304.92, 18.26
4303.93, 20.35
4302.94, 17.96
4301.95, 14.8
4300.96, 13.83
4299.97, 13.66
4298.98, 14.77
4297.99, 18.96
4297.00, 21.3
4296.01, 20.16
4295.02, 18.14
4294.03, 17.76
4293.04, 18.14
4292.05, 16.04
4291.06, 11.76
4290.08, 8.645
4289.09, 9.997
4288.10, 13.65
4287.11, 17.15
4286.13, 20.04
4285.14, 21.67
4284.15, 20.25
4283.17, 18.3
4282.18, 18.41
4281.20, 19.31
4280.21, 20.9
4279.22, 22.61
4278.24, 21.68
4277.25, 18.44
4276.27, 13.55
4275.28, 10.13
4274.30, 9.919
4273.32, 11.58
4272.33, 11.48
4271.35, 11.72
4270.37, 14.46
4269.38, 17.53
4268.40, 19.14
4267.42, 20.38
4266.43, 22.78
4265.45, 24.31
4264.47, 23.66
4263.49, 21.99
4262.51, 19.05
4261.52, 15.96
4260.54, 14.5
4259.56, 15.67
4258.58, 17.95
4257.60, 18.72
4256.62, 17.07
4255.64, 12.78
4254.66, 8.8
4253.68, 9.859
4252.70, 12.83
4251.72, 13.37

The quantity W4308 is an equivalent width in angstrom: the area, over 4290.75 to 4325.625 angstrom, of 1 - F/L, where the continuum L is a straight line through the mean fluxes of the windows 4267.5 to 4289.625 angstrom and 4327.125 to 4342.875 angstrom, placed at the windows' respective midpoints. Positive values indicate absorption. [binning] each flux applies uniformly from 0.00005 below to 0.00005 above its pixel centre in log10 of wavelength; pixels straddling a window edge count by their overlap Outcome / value 4.1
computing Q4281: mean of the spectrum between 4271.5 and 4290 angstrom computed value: 16.3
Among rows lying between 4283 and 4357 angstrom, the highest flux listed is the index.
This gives 33.31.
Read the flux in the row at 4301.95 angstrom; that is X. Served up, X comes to 14.8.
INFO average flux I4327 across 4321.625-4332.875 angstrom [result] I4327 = 23.5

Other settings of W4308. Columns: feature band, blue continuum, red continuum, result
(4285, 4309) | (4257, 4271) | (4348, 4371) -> 6.9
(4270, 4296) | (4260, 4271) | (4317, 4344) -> 6.0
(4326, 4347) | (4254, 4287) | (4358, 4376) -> -1.1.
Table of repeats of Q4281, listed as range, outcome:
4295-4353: 23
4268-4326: 18.2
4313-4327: 23.3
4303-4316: 19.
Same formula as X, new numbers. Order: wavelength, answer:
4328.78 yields 28.5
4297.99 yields 18.96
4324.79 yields 15.6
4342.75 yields 29.02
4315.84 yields 27.02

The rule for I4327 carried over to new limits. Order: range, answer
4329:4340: 27.5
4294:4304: 17.3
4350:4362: 27.1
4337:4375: 27.8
